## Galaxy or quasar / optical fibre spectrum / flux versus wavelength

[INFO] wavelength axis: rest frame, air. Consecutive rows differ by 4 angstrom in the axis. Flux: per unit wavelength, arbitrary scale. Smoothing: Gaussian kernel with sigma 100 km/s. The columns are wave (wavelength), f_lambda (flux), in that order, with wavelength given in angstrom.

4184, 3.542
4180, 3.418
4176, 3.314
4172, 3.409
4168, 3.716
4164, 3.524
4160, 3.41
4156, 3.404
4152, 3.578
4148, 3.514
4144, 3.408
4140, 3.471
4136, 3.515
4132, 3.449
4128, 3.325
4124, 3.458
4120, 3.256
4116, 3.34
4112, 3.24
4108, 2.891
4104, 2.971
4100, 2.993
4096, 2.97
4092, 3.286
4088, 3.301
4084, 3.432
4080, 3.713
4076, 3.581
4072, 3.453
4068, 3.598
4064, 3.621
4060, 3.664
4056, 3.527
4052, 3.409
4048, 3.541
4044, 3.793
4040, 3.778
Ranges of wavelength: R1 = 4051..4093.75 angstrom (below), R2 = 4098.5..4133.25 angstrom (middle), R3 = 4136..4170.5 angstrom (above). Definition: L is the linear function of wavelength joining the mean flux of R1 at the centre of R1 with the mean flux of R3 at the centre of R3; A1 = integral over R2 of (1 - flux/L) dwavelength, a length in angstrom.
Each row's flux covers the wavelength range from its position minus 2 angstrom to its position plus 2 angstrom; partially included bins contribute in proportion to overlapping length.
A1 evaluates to 2.9 angstrom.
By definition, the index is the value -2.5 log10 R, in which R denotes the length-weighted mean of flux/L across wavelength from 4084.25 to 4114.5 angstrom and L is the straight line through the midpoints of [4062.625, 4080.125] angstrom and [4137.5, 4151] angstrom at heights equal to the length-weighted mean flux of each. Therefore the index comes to 0.14 mag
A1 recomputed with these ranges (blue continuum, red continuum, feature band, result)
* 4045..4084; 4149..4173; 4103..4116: 1.7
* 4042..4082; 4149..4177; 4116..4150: 0.9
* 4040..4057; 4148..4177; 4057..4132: 4.4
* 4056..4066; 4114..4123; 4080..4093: 0.3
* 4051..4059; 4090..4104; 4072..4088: -1.4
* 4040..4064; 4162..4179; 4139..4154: 0.1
